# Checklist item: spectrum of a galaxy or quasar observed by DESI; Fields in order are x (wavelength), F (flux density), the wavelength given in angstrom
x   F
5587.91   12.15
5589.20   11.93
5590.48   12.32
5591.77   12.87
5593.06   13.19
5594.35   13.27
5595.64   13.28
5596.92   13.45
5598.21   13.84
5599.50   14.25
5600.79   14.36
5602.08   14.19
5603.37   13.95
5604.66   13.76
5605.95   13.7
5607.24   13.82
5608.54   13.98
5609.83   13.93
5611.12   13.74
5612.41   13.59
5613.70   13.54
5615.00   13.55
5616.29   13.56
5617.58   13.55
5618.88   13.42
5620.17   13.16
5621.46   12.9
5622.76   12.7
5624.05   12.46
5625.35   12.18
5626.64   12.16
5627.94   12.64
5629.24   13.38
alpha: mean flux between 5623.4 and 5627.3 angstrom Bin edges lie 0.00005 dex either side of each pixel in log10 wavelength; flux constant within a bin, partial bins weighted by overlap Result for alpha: 12.3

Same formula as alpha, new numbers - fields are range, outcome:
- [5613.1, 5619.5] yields 13.5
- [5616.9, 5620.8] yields 13.4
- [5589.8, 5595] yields 12.9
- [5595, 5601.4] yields 13.8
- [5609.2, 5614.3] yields 13.7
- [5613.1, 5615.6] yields 13.5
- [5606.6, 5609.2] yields 13.9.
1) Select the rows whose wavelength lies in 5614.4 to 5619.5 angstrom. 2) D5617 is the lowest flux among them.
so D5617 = 13.42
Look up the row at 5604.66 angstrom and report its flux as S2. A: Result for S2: 13.76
